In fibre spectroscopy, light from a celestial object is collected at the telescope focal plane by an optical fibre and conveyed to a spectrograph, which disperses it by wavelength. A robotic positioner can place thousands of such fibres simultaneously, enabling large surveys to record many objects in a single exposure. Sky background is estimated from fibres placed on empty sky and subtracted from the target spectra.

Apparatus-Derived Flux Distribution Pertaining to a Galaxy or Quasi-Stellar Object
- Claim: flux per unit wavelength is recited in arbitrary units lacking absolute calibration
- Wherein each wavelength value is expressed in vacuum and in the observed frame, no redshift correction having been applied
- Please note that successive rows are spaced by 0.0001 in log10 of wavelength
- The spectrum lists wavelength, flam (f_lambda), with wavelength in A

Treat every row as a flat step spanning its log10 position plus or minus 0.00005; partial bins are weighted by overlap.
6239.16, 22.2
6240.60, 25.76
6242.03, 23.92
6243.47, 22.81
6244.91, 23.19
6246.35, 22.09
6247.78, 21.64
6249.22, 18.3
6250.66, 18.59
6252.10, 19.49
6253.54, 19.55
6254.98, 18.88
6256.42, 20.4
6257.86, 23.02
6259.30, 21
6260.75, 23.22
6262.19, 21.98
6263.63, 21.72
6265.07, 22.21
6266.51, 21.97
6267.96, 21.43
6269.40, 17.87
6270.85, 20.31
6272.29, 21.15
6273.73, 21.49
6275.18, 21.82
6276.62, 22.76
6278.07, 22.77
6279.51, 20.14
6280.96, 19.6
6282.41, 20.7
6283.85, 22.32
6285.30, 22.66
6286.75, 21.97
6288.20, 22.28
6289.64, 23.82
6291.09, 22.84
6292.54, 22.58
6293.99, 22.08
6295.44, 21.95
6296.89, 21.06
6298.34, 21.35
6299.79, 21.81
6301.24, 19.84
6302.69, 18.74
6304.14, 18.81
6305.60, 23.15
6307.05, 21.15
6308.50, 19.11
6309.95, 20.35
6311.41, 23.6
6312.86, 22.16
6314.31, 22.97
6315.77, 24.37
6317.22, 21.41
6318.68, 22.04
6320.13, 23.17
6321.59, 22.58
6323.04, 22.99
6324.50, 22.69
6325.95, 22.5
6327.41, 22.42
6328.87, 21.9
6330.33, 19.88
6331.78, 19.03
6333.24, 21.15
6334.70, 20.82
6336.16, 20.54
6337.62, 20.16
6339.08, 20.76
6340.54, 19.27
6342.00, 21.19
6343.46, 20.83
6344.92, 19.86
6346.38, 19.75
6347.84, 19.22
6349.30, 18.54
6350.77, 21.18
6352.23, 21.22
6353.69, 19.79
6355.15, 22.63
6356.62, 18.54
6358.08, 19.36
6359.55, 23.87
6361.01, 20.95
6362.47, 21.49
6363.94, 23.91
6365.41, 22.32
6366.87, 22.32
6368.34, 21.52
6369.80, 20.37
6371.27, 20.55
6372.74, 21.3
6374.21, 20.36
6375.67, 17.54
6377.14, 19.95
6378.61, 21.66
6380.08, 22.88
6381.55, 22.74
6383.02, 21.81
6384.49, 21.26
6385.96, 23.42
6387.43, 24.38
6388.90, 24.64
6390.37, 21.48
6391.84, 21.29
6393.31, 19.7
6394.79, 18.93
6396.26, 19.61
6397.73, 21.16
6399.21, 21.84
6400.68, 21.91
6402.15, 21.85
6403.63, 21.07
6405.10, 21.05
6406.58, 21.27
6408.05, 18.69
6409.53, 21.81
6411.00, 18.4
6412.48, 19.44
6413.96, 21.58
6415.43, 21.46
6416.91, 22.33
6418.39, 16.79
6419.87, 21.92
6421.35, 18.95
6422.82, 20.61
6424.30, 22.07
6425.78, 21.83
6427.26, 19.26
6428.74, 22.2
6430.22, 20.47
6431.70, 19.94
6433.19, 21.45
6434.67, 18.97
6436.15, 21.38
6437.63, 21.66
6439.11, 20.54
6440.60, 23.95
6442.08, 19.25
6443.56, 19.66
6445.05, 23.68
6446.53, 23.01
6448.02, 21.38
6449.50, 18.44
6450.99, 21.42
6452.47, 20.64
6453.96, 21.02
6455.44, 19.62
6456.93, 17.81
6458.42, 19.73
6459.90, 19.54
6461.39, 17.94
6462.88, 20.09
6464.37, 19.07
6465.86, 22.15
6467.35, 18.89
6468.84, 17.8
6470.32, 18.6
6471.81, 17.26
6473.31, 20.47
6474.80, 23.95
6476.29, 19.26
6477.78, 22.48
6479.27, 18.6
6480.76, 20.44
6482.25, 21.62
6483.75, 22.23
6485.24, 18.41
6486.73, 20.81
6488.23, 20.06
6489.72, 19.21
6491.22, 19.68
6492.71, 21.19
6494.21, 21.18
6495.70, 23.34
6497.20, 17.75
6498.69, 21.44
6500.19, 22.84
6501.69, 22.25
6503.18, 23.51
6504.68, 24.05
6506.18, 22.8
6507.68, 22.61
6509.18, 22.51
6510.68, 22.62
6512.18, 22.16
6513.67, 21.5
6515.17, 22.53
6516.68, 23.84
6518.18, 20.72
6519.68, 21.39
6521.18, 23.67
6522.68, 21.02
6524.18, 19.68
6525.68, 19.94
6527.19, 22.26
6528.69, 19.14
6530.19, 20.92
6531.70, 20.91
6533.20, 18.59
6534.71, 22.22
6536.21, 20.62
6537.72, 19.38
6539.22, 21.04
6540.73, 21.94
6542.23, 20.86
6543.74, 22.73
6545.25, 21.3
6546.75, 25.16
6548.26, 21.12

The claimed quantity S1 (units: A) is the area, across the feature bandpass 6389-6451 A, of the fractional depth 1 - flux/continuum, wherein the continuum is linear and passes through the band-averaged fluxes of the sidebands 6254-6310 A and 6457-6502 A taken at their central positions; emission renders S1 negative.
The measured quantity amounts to -0.8 A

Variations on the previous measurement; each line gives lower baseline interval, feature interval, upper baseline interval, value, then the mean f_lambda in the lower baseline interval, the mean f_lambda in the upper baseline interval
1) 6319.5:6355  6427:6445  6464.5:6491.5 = -0.5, 20.9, 20.1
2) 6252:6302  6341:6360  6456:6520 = 0.8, 21.5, 20.8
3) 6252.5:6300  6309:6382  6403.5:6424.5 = -0.9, 21.5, 20.4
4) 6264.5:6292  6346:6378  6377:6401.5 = 1.4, 21.6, 21.7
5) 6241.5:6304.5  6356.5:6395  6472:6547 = -0.3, 21.3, 21.3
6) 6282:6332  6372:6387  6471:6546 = 0.2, 21.8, 21.2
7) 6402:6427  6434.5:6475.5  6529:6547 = 1.0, 20.6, 21.2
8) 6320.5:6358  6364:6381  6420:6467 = -0.3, 20.8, 20.6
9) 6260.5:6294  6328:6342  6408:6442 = 0.6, 21.7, 20.7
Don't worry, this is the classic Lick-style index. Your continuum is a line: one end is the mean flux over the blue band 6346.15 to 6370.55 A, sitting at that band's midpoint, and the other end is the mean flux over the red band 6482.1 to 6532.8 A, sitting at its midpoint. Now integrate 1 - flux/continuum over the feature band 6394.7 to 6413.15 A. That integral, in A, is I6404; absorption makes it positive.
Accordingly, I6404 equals 0.5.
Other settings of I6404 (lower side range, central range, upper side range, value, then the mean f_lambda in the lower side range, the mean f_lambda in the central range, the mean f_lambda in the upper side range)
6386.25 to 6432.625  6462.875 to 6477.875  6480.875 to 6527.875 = 1.01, 20.9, 19.9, 21.6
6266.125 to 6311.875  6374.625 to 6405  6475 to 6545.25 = -0.18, 21.3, 21.4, 21.3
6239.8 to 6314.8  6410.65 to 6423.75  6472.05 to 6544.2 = 0.67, 21.5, 20.2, 21.3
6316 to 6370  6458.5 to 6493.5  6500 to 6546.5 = 2.55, 21.2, 20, 21.7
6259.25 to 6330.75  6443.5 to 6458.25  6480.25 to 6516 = 0.62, 21.7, 20.7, 21.5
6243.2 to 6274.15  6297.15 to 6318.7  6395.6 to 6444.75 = -0.46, 21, 21.4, 20.8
